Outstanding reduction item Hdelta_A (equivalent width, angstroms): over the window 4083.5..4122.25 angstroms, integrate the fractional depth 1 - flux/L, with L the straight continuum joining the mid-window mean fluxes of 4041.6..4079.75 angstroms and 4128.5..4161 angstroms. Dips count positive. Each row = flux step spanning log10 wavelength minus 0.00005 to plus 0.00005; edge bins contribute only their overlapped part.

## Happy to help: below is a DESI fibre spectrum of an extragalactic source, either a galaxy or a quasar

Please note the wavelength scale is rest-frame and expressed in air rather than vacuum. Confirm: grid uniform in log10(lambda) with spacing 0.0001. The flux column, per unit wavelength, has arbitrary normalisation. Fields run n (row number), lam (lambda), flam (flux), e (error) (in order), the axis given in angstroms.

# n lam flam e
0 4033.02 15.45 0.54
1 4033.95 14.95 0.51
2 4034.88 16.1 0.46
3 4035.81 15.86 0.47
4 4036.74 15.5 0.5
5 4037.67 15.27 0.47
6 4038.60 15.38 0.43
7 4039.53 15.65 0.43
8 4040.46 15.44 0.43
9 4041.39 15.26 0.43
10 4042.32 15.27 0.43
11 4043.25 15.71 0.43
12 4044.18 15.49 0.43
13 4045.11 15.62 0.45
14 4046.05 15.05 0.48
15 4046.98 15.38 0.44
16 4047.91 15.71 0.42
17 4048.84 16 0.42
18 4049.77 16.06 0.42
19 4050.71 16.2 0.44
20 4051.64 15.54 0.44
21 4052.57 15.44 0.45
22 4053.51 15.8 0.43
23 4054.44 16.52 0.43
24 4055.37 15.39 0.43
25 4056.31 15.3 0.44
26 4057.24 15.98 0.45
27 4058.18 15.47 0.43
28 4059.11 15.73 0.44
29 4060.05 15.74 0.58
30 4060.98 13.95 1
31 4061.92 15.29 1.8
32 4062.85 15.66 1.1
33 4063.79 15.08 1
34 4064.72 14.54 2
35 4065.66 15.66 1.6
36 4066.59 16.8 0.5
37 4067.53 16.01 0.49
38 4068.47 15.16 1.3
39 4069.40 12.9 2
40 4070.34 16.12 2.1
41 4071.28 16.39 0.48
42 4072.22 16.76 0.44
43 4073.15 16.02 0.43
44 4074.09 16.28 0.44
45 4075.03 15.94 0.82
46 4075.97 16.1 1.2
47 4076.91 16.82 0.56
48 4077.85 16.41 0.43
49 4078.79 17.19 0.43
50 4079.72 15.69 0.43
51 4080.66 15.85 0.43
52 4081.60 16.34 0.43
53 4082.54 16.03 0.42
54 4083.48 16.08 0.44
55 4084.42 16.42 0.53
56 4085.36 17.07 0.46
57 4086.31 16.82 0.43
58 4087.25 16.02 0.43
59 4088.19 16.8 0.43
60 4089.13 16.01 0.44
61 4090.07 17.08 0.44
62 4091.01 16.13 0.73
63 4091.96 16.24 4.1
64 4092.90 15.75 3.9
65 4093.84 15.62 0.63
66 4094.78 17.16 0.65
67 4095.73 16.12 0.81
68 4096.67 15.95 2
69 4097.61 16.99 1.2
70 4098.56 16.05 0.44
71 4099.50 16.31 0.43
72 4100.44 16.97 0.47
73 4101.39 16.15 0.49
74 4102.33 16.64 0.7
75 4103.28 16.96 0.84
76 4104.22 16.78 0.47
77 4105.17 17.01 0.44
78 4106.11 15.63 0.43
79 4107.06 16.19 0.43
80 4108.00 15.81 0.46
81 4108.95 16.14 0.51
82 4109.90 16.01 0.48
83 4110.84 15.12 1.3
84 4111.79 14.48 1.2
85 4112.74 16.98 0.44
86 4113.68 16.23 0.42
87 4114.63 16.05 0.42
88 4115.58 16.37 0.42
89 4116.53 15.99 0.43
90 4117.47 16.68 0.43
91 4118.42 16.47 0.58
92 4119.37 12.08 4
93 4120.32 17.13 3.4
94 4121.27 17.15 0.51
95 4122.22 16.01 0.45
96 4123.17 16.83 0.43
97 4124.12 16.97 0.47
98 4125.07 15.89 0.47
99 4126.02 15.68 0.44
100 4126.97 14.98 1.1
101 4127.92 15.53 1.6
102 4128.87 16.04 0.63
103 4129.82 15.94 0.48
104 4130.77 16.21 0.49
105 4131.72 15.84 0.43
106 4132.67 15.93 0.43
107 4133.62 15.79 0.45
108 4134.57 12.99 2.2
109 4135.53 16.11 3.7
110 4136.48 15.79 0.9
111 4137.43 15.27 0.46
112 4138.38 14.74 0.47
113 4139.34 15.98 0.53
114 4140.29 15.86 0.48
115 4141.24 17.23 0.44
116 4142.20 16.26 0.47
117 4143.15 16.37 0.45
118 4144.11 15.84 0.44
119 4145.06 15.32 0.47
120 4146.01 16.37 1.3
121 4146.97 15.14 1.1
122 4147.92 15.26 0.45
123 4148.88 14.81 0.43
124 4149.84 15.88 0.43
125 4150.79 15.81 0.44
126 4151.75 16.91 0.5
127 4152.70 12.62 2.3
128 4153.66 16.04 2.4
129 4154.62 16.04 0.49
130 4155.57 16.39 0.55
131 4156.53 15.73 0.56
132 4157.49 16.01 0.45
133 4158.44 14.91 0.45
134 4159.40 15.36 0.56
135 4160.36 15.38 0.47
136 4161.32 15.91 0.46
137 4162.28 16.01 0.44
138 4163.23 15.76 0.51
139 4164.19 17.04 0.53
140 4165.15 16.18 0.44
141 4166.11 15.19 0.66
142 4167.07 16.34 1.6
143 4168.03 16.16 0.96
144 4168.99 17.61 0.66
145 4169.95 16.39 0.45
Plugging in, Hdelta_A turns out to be -1.4 angstroms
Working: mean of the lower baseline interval 15.7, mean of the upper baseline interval 15.7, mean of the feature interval 16.2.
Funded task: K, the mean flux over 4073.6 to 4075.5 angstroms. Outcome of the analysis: 16.1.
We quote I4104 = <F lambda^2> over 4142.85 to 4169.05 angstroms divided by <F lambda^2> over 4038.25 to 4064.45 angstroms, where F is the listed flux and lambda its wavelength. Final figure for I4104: 1.07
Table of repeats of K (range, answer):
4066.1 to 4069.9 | 15.2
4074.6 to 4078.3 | 16.3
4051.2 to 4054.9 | 15.8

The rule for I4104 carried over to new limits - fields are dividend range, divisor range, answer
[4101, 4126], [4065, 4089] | 1.02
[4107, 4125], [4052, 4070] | 1.07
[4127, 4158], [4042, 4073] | 1.05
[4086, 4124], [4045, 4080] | 1.05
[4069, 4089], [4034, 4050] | 1.06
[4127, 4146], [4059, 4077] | 1.04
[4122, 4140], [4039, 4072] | 1.05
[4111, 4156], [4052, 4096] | 1.02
